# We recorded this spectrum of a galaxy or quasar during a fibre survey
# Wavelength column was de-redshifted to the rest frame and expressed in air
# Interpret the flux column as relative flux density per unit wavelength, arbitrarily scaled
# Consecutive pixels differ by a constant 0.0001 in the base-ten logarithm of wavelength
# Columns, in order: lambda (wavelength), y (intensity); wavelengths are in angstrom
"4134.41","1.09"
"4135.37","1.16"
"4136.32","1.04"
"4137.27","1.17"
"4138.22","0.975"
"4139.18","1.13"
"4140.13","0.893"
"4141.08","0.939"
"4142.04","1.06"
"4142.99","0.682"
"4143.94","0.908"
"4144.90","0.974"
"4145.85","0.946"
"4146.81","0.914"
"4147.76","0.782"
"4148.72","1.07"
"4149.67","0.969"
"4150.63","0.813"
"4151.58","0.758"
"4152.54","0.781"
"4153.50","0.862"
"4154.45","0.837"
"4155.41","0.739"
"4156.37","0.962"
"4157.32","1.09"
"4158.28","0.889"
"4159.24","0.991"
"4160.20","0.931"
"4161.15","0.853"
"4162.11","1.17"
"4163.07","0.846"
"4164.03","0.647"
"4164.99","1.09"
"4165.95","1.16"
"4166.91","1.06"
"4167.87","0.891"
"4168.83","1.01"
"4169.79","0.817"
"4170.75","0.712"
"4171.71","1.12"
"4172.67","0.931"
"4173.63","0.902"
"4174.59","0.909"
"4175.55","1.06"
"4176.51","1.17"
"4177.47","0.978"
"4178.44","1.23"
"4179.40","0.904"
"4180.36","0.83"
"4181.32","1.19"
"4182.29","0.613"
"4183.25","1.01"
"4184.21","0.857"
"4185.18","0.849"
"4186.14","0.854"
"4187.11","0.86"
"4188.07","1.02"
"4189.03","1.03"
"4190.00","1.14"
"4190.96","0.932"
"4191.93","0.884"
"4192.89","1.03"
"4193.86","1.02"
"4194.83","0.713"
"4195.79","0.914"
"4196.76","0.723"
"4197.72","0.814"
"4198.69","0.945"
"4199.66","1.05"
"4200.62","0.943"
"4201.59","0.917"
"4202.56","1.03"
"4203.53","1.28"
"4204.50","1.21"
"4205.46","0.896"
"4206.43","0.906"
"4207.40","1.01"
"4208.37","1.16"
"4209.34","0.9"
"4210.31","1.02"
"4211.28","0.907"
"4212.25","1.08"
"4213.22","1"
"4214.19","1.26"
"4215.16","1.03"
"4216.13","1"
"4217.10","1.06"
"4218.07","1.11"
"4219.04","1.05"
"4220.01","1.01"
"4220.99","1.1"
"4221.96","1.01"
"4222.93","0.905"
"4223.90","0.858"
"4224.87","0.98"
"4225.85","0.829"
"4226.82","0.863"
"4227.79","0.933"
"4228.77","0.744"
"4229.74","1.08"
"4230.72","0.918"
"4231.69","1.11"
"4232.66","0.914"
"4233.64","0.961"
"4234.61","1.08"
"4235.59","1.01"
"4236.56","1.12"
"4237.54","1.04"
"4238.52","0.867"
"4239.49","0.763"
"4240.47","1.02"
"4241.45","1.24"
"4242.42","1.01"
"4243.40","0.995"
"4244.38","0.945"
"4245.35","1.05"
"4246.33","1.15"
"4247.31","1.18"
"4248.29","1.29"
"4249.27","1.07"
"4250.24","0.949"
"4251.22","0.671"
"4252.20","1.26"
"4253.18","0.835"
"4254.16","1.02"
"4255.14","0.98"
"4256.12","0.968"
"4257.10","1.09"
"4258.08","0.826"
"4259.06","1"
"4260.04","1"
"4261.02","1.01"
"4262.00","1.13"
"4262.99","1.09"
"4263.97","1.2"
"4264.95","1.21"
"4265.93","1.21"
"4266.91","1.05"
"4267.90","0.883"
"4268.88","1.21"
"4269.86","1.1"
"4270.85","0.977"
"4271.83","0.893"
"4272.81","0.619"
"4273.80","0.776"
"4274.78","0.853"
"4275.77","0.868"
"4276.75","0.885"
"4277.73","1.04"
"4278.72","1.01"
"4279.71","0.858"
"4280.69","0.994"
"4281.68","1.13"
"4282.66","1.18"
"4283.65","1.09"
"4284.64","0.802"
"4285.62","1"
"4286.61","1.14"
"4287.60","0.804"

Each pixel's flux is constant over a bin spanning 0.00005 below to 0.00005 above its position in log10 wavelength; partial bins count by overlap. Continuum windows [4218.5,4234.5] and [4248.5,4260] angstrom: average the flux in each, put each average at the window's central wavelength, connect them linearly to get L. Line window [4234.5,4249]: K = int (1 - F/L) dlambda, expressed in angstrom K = -1.2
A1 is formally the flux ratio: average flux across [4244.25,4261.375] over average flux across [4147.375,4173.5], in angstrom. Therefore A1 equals 1.11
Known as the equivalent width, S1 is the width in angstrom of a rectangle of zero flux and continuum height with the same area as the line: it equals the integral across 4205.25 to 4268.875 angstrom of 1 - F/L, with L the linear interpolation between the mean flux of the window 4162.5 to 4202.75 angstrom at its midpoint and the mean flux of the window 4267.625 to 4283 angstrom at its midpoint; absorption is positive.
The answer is -4.4 angstrom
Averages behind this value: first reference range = 0.943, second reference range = 0.954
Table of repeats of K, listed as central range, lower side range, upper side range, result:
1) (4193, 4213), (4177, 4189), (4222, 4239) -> -0.6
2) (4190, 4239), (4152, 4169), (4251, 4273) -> -0.3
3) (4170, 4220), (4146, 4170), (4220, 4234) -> -2.5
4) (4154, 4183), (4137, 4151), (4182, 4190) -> -0.9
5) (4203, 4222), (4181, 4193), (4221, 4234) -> -2.3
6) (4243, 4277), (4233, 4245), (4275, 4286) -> -0.5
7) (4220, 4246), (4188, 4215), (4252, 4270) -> 1.2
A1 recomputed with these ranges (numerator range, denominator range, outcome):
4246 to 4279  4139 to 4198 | 1.08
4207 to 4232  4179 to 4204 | 1.06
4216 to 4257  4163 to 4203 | 1.06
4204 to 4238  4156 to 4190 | 1.05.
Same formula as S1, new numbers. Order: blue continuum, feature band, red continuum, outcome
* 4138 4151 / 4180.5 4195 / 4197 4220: 0.83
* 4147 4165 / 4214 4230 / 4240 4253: 0.48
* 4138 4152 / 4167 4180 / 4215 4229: -0.48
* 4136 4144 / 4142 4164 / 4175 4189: 1.75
